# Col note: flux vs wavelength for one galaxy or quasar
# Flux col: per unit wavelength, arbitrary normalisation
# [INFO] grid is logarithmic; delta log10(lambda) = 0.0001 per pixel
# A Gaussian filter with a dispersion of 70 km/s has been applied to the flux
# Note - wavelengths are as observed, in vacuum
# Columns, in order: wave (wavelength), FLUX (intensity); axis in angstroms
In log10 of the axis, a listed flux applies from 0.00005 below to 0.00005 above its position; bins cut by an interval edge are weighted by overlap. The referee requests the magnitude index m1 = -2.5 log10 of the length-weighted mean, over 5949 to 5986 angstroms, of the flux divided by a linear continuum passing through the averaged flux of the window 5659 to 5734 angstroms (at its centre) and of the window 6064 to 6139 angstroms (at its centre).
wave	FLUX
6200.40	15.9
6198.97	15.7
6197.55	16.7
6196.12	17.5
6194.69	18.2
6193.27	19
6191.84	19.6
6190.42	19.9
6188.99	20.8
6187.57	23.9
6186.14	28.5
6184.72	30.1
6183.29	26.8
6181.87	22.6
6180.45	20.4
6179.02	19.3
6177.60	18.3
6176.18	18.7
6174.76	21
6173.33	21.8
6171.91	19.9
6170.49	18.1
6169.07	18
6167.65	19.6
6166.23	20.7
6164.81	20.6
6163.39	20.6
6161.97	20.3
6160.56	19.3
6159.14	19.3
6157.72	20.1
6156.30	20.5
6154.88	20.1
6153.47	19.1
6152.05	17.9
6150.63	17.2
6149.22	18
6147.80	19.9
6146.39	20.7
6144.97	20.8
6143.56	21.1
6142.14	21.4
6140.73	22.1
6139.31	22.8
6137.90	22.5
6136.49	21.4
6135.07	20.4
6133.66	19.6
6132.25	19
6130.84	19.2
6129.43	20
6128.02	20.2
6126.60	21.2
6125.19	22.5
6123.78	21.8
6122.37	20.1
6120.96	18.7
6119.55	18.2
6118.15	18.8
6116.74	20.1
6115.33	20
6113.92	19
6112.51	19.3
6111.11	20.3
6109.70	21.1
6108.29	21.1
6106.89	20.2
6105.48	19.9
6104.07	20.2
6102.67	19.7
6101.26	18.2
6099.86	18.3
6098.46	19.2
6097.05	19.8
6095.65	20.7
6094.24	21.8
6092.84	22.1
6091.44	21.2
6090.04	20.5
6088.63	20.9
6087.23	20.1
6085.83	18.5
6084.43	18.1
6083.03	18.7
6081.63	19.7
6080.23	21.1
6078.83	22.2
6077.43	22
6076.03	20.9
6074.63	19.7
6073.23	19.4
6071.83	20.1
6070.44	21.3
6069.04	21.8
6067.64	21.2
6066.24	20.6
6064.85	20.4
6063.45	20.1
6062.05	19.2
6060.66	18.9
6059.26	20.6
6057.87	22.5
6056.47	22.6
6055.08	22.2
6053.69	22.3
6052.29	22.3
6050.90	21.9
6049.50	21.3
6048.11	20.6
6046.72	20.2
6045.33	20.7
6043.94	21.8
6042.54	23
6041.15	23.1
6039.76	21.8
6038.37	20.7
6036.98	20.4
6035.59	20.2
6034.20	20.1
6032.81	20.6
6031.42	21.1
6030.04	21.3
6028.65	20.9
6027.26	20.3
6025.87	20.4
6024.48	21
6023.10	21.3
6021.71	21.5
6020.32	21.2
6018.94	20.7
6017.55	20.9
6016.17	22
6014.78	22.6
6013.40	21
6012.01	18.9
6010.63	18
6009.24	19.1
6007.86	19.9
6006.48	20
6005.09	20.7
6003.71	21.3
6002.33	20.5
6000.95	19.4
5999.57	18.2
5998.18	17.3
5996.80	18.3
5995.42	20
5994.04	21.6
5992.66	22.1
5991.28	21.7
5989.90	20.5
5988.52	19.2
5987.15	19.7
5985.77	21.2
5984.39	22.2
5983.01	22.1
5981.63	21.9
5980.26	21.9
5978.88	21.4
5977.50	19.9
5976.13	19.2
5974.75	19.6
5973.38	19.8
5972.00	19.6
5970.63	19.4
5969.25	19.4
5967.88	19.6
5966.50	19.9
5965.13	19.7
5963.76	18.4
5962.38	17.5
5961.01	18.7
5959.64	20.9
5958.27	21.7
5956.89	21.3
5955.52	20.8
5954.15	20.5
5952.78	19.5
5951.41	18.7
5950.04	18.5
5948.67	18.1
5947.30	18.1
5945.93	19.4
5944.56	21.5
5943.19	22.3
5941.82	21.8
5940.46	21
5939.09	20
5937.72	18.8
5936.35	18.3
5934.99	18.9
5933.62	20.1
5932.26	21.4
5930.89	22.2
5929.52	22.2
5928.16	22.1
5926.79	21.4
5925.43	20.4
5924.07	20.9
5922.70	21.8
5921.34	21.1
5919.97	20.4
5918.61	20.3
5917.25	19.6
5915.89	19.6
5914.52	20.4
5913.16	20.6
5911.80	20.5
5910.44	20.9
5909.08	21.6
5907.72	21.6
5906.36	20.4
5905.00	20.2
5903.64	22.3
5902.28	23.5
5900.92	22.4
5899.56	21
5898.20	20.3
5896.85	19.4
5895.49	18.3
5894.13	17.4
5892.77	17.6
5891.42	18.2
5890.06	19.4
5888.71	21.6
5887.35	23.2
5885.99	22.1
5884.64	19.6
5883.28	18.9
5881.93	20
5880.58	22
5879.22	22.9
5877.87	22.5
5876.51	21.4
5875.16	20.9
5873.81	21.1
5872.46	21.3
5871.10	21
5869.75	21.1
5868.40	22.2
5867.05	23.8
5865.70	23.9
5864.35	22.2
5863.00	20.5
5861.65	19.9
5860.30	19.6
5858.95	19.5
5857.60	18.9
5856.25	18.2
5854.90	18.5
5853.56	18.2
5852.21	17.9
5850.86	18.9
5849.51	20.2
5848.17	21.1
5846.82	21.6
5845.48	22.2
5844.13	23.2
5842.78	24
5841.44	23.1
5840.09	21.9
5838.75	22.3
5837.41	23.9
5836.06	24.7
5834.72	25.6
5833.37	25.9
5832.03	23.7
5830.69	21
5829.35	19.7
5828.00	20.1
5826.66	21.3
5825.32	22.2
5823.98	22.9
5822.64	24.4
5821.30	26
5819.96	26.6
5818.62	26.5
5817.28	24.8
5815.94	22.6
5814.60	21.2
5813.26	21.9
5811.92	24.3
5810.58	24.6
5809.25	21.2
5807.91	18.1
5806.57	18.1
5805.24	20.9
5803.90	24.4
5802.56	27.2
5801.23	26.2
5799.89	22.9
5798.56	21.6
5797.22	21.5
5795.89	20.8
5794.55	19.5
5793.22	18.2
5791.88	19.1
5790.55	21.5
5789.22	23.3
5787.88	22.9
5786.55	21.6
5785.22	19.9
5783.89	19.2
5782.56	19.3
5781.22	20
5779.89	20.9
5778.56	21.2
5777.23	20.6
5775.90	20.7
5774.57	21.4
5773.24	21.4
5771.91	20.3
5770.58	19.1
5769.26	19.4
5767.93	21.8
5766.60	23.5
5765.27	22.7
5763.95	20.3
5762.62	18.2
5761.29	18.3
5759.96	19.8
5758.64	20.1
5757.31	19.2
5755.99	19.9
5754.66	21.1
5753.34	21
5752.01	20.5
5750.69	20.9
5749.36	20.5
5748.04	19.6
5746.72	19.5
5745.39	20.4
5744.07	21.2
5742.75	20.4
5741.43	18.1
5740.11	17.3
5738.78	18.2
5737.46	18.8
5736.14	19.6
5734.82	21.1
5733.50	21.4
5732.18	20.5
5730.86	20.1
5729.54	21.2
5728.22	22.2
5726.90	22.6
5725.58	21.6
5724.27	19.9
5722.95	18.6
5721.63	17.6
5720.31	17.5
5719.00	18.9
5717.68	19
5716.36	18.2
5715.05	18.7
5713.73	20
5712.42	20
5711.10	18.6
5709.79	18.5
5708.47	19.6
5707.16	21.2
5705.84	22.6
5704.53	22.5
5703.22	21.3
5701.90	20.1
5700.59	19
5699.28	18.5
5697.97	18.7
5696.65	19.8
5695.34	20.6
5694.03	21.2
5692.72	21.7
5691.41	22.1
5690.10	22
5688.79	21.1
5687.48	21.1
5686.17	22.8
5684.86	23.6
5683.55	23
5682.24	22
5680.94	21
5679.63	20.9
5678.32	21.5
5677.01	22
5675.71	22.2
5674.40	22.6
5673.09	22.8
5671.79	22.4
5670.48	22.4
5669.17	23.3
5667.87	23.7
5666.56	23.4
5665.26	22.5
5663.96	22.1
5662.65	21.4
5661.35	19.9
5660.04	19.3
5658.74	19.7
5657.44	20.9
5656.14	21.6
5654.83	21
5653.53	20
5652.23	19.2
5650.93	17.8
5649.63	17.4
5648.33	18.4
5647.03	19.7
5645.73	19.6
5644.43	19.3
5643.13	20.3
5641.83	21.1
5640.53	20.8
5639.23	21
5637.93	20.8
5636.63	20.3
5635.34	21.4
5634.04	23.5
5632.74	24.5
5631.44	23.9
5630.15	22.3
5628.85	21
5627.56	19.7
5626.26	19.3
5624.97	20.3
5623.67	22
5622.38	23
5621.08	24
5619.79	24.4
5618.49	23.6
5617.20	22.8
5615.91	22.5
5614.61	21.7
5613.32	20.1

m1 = 0.021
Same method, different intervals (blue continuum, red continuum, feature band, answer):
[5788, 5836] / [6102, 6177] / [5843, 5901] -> 0.08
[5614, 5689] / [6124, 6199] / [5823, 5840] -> -0.08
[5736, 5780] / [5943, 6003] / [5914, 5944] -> -0.03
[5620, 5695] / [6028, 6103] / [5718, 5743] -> 0.08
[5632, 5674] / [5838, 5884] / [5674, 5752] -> 0.03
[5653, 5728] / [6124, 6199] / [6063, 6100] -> 0.01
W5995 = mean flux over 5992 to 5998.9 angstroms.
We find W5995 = 19.8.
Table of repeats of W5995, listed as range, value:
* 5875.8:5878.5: 21.9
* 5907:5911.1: 21.4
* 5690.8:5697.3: 21.1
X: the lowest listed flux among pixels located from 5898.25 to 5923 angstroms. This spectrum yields 19.6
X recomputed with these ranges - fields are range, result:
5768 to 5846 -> 18.1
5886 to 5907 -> 17.4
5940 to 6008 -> 17.3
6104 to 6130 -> 18.2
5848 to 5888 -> 17.9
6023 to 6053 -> 20.1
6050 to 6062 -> 18.9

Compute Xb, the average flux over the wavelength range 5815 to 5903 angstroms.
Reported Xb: 21.5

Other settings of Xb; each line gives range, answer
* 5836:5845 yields 23.2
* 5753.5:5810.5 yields 20.9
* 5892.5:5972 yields 20.3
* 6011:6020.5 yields 20.9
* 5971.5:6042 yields 20.6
